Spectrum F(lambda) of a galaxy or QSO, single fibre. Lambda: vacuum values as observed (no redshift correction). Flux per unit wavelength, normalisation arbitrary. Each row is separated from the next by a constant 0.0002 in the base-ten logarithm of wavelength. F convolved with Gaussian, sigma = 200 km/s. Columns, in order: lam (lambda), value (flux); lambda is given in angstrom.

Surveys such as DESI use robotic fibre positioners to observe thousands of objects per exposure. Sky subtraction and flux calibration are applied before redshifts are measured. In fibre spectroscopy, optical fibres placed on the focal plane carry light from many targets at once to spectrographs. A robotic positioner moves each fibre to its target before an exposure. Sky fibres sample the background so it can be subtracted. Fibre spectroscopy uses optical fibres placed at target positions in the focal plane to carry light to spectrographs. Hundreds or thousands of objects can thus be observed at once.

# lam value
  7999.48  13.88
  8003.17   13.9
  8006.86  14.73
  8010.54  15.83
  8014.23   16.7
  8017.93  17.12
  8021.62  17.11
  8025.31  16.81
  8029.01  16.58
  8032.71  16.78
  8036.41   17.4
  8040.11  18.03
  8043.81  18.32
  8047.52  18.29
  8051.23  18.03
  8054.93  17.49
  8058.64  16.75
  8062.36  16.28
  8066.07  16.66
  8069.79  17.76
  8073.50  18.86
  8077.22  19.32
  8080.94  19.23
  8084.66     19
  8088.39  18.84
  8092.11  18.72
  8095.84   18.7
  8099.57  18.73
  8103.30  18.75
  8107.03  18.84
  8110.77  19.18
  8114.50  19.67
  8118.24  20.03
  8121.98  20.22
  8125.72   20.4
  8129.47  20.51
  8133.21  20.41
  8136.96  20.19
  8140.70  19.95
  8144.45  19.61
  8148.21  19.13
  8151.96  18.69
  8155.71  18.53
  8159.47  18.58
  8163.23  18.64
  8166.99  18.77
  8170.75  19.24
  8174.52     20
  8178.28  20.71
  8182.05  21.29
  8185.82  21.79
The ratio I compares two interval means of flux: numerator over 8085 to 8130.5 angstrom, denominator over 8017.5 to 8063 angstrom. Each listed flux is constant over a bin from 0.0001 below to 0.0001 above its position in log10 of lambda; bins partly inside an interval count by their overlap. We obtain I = 1.12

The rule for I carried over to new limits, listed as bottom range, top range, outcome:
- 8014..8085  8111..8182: 1.12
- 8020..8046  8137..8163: 1.11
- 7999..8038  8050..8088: 1.11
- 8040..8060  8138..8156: 1.08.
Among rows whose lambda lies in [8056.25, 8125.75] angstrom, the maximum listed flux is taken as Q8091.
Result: 20.4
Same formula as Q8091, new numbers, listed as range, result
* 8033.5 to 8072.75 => 18.32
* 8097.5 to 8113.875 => 19.18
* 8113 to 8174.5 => 20.51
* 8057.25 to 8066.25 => 16.75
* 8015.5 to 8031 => 17.12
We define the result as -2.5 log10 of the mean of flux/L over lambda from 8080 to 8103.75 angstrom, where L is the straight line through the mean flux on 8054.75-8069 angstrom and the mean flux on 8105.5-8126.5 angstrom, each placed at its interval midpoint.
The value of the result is -0.03 mag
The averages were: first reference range 16.8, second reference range 19.7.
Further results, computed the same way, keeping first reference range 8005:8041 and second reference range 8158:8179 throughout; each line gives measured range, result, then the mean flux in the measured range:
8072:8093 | -0.076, 19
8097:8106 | -0.040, 18.8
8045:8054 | -0.059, 18.1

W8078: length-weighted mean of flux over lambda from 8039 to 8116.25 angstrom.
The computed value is 18.4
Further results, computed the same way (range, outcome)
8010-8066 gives 17.2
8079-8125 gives 19.2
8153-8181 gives 19.3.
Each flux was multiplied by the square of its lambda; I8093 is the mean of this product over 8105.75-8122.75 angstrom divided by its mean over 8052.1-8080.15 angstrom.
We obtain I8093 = 1.12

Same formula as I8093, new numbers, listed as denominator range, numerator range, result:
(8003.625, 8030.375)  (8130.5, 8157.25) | 1.24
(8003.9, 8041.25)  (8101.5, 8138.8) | 1.22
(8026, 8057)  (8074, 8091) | 1.10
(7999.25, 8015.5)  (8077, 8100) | 1.28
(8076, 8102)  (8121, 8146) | 1.08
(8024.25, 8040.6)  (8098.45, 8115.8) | 1.14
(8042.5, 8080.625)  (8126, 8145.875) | 1.15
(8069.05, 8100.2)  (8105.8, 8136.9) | 1.07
